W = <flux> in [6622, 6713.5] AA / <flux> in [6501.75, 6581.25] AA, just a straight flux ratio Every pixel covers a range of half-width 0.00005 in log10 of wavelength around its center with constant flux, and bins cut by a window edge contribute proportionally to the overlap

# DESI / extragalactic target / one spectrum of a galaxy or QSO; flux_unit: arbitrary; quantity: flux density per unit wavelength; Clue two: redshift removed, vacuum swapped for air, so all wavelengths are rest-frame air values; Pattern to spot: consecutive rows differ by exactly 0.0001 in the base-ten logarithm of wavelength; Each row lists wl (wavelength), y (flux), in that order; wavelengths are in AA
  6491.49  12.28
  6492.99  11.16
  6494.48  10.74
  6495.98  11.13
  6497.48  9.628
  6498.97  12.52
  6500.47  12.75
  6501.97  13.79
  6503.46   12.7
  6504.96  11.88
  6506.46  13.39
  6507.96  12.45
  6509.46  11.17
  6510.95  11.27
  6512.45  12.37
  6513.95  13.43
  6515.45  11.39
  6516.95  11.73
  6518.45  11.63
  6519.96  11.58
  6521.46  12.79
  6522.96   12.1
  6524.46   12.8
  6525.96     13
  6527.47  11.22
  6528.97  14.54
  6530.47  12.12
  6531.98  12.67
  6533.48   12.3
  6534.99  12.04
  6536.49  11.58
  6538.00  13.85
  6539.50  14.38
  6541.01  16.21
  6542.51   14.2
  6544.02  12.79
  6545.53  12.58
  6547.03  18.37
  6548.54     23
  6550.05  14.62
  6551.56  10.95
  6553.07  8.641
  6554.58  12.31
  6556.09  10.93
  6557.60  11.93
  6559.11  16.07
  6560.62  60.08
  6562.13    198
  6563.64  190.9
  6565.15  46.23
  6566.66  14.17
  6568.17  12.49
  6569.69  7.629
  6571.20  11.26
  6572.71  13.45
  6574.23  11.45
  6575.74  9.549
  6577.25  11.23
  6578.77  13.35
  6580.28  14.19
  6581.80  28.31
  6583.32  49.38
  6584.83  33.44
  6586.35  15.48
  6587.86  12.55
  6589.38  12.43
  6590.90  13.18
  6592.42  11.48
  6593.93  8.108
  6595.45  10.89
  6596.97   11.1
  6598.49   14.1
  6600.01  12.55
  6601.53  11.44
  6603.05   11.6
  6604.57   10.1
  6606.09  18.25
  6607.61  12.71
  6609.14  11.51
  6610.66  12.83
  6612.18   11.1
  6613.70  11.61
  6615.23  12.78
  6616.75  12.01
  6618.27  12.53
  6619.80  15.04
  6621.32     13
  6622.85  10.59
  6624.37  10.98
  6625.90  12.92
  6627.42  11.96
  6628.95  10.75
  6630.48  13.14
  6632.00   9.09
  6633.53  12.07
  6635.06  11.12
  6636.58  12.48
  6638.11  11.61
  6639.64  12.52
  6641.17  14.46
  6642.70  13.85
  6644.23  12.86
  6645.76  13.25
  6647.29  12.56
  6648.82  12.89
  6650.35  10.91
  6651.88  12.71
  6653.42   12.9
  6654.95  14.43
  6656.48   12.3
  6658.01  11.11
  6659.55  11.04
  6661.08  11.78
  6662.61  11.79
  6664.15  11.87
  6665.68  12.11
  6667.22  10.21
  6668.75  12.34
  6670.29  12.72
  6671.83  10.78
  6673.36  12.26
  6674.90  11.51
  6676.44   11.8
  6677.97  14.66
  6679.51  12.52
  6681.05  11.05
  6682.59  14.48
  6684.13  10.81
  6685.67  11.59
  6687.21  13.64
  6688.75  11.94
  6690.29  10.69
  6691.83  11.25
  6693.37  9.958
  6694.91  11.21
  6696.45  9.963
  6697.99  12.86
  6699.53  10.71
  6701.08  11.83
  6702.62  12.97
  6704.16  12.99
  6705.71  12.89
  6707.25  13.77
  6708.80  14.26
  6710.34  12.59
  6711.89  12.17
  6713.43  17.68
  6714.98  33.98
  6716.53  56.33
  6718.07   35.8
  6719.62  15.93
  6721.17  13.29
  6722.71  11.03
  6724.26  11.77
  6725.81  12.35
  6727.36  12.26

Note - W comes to 0.57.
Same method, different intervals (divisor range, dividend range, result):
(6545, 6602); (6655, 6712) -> 0.46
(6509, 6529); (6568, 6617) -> 1.18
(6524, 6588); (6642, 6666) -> 0.49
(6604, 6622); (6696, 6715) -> 1.08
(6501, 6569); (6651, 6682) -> 0.53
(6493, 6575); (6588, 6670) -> 0.58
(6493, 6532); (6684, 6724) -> 1.31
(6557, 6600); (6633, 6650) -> 0.41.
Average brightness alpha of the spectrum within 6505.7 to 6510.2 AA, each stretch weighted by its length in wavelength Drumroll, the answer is 12.3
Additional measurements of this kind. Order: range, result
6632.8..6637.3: 11.9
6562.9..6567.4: 83.7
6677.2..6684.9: 12.7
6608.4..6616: 12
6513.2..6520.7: 11.9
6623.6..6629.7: 11.7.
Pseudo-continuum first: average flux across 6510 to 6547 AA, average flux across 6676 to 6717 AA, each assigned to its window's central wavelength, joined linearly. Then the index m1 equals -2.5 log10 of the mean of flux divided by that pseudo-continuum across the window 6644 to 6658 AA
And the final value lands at 0.115 mag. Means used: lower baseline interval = 12.8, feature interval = 12.7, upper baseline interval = 14.6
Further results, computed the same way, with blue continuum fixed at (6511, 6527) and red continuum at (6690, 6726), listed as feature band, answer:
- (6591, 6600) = 0.213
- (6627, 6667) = 0.225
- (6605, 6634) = 0.167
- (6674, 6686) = 0.264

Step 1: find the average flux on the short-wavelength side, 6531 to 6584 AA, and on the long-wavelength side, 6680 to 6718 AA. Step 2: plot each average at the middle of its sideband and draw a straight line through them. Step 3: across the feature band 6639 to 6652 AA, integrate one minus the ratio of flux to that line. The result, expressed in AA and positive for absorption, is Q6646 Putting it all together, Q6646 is 4.55 AA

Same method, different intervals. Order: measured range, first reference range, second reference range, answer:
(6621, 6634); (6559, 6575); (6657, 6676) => 7.69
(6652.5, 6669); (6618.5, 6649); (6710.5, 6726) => 3.66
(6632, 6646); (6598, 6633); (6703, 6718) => 1.96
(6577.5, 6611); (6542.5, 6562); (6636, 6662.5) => 5.39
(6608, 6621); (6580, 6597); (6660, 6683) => 3.29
